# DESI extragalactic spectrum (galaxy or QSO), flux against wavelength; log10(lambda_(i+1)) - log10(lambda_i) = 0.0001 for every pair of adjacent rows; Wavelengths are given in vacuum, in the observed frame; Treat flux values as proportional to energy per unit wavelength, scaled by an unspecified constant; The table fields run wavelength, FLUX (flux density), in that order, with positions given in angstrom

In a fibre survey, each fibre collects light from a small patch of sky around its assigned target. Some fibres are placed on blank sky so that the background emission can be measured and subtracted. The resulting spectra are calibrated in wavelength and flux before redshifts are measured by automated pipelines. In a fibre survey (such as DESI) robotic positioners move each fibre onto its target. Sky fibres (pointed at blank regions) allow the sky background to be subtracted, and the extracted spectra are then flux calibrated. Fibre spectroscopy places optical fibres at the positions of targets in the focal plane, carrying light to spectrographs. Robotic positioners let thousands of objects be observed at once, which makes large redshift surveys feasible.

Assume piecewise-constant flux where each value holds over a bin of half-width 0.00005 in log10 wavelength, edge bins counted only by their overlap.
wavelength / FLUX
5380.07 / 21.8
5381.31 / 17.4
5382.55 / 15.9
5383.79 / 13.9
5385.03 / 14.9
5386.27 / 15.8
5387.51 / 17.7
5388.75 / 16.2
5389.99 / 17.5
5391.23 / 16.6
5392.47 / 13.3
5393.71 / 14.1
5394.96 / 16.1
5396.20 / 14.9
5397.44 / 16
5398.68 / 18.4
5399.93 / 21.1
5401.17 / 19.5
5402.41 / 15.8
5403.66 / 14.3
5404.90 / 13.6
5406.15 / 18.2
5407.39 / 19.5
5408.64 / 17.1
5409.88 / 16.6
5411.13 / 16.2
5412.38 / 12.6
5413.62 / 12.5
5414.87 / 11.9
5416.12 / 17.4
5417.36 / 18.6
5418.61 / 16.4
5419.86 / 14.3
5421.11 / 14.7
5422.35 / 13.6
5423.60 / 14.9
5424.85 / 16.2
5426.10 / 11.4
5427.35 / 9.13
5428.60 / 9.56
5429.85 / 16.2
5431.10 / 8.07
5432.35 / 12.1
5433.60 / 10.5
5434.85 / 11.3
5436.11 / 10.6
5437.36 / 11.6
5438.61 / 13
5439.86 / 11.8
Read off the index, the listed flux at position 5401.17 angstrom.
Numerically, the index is 19.5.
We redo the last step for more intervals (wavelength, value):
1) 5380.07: 21.8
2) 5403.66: 14.3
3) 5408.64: 17.1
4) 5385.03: 14.9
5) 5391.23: 16.6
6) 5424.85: 16.2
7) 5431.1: 8.07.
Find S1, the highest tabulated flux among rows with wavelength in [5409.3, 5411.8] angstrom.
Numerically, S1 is 16.6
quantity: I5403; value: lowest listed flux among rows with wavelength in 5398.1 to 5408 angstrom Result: 13.6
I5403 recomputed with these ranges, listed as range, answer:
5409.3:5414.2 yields 12.5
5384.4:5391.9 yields 14.9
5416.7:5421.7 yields 14.3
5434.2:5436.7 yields 10.6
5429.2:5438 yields 8.07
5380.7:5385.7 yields 13.9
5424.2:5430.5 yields 9.13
